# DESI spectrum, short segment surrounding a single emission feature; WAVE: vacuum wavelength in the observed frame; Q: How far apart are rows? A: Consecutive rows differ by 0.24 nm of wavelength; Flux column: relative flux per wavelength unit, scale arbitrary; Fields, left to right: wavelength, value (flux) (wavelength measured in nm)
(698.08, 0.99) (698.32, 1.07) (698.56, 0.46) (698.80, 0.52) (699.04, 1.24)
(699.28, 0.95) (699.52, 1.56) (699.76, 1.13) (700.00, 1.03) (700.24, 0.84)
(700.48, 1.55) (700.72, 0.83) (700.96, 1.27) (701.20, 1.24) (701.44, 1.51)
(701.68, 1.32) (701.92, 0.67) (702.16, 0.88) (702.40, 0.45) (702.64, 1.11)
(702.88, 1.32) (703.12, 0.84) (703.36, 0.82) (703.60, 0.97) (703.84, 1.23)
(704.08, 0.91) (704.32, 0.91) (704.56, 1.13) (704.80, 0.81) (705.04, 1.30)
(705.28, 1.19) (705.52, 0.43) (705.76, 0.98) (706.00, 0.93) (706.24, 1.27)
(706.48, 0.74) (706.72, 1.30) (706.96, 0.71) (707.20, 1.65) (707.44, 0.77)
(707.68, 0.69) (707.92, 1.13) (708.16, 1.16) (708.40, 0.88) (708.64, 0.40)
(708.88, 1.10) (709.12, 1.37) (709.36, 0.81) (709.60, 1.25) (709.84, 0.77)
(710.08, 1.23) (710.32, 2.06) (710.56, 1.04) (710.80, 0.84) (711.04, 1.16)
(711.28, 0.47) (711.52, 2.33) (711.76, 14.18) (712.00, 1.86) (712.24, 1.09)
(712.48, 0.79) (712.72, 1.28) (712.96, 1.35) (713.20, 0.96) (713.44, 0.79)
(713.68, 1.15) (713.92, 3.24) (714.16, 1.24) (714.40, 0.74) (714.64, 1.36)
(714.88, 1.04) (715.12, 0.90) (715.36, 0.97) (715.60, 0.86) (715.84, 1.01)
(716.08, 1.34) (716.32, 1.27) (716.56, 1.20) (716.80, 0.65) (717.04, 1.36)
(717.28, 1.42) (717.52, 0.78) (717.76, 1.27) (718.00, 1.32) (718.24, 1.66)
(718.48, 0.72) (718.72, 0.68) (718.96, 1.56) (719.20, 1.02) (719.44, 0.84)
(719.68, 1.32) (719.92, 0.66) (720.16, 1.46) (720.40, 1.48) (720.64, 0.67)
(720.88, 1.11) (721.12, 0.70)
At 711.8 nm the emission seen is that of H-alpha 6563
